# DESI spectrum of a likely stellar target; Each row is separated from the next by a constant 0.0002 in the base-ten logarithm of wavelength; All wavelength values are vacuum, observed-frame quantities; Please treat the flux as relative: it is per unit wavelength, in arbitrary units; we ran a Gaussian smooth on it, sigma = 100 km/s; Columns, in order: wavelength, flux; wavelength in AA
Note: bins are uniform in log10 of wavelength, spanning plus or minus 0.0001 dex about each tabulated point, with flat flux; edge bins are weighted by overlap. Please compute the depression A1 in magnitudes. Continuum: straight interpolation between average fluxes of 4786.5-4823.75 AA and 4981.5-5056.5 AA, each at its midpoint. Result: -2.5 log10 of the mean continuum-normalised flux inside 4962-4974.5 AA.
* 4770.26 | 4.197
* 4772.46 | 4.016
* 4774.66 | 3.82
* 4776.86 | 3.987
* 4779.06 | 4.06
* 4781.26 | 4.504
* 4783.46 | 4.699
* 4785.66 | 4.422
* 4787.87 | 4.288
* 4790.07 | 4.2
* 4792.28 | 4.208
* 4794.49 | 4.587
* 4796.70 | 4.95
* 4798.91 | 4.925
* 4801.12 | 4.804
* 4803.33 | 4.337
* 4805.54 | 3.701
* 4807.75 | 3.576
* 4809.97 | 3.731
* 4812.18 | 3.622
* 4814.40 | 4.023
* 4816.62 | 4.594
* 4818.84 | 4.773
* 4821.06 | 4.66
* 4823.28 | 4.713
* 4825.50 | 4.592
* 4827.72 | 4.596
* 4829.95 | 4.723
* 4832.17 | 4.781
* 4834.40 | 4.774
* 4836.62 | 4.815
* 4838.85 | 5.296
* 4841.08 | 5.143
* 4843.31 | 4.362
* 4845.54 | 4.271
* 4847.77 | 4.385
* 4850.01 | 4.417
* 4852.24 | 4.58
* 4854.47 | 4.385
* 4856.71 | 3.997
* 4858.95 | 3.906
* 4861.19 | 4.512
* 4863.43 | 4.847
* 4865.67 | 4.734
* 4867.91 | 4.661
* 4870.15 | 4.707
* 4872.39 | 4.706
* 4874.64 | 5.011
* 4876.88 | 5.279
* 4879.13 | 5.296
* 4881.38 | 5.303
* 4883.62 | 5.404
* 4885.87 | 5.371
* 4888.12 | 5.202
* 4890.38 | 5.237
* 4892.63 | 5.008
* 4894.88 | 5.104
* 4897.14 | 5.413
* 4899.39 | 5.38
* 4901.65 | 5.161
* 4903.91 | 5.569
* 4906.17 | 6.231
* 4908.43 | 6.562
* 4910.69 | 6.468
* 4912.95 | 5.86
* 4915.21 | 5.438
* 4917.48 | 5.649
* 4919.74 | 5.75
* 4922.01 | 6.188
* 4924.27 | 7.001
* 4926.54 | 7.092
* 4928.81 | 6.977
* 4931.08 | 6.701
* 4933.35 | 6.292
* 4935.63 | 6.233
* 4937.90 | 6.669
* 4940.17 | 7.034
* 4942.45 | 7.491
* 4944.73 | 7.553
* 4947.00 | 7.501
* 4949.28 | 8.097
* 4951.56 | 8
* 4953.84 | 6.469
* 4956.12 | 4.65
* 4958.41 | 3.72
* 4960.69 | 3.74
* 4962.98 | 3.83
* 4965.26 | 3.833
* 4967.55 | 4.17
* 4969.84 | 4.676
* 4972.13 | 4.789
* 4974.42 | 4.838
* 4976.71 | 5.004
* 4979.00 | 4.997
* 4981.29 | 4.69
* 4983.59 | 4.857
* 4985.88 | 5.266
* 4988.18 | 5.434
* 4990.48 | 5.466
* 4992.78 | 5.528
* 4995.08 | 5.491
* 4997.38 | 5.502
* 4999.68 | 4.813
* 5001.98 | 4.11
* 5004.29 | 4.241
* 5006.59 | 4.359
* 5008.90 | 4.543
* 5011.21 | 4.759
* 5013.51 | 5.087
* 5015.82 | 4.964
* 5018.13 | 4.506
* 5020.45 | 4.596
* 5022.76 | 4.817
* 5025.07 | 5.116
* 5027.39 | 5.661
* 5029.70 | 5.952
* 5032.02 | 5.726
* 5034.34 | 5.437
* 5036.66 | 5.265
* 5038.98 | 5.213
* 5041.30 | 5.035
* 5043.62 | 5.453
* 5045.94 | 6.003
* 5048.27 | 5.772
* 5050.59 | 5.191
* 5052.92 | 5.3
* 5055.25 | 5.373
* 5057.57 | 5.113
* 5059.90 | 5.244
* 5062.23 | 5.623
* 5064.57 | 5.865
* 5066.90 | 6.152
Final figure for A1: 0.15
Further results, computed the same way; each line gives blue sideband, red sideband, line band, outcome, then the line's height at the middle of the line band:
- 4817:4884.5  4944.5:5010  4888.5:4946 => -0.24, 4.94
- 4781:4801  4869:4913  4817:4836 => 0.03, 4.85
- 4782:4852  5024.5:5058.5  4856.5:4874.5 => 0.03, 4.69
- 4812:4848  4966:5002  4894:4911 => -0.19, 4.8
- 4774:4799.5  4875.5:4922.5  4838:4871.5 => 0.12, 5.09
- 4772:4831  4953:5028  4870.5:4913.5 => -0.19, 4.56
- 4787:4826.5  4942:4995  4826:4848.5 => -0.04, 4.55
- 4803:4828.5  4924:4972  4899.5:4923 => -0.06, 5.54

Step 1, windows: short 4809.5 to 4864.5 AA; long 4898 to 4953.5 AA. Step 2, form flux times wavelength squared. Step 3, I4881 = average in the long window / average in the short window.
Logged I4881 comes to 1.50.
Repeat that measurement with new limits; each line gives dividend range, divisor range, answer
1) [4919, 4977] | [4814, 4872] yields 1.35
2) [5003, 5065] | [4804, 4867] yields 1.26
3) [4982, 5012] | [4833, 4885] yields 1.10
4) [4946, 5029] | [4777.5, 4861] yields 1.22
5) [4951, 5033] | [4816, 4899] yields 1.08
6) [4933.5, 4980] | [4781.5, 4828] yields 1.38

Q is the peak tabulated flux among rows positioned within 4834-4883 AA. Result 5.303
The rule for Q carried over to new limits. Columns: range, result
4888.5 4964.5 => 8.097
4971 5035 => 5.952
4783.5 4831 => 4.95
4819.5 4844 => 5.296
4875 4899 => 5.413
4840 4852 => 5.143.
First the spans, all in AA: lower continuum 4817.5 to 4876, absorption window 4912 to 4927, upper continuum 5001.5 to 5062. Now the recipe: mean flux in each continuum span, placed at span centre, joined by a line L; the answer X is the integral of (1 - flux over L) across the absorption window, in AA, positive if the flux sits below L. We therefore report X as -4.0 AA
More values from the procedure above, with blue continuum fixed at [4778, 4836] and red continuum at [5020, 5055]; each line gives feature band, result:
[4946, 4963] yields -2.80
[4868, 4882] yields -0.91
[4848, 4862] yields 0.97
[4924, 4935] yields -4.10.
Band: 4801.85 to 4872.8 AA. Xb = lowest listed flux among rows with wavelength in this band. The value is 3.576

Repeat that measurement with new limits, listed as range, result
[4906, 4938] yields 5.438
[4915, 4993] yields 3.72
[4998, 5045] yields 4.11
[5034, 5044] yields 5.035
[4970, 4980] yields 4.789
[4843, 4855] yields 4.271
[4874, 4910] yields 5.008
